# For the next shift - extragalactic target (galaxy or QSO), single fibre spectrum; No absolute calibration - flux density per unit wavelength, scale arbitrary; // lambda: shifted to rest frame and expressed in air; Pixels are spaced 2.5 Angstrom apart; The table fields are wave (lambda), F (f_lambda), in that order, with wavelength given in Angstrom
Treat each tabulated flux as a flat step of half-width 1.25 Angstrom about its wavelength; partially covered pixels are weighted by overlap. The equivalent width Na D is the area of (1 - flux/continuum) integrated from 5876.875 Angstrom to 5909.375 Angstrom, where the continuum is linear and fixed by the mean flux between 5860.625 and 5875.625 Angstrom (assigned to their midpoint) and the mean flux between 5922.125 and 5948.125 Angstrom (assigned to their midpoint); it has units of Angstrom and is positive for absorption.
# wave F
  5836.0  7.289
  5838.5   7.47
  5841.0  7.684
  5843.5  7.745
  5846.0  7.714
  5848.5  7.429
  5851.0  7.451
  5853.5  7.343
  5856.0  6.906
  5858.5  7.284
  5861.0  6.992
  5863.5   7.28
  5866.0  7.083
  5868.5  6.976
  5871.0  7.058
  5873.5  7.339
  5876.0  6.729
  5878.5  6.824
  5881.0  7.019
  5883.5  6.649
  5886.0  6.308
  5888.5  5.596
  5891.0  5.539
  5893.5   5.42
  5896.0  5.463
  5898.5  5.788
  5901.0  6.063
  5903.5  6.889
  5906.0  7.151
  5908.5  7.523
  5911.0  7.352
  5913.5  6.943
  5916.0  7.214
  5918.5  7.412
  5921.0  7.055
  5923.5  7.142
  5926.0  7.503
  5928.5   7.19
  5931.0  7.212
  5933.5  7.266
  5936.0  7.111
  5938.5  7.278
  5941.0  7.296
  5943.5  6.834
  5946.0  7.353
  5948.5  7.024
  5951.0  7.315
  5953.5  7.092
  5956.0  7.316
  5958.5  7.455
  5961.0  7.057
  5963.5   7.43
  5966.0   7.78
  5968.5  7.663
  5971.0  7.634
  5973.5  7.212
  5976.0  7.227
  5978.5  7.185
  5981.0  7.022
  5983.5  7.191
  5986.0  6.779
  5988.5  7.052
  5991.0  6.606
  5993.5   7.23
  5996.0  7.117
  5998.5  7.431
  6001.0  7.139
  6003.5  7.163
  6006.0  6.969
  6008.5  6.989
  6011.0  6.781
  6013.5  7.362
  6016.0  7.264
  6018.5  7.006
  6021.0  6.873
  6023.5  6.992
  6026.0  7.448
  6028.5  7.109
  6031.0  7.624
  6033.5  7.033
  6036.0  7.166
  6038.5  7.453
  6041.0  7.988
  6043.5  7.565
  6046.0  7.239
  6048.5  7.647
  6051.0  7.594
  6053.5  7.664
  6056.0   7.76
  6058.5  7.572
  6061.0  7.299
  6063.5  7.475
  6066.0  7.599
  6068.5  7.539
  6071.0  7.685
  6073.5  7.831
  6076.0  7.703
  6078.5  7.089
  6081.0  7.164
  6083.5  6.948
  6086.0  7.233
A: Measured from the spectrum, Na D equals 3.8 Angstrom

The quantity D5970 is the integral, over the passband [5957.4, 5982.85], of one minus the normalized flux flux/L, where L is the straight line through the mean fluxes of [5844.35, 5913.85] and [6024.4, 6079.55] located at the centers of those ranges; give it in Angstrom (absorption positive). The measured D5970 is -0.7 Angstrom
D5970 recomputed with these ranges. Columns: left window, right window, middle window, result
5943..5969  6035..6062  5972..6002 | 1.15 Angstrom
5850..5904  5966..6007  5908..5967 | -2.69 Angstrom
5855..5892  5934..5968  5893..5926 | 1.07 Angstrom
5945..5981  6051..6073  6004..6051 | 1.49 Angstrom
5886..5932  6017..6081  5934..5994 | -2.08 Angstrom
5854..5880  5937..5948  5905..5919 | -0.26 Angstrom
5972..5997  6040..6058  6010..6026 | 0.60 Angstrom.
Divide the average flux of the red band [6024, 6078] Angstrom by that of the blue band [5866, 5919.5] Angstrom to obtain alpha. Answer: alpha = 1.13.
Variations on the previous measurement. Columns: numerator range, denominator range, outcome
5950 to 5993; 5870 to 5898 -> 1.14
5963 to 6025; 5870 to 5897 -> 1.13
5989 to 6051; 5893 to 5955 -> 1.04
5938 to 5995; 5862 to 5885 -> 1.03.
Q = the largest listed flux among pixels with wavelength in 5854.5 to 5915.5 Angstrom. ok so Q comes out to 7.523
